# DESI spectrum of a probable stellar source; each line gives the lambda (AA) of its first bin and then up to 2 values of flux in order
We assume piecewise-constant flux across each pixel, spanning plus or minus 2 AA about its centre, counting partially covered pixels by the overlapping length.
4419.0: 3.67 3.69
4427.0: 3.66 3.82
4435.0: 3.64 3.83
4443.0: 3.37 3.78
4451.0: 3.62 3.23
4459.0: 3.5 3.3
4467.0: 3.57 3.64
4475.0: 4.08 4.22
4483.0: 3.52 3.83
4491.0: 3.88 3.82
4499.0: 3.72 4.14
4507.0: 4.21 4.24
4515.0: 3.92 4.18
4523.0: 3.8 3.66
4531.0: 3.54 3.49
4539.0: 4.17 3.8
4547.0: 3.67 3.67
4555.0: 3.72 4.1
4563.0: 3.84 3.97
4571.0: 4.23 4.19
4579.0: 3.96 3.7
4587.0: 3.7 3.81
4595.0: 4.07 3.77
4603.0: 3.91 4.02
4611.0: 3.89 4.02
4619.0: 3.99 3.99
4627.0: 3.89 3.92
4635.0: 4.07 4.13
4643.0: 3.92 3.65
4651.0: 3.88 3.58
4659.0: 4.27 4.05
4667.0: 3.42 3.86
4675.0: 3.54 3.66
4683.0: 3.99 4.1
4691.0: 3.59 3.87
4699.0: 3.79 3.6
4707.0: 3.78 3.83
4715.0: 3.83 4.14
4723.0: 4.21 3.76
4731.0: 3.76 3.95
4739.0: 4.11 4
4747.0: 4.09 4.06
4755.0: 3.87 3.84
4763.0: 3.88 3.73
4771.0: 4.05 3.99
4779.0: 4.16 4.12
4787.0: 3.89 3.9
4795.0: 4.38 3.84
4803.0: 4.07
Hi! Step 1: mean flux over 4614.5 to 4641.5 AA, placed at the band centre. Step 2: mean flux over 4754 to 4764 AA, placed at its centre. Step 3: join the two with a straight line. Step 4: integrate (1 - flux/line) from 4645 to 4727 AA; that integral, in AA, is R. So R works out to 2.23 AA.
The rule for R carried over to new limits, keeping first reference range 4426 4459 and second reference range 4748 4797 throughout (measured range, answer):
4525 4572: -1.00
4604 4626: -0.95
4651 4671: 0.13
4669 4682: 0.57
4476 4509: -2.29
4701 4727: 0.24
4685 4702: 0.33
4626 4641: -0.70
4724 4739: 0.22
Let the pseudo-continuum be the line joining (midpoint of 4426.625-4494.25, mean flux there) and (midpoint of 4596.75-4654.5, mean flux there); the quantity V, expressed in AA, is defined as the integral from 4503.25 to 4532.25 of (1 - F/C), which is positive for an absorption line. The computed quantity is -1.5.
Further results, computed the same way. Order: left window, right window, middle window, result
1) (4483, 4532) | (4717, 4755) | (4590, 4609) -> 0.1 AA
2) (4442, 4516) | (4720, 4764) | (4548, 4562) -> 0.0 AA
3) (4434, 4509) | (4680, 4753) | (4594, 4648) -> -1.5 AA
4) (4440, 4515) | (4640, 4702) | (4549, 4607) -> -1.8 AA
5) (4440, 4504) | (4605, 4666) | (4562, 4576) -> -0.8 AA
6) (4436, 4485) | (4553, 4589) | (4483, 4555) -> -1.1 AA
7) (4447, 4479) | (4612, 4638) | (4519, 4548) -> 0.1 AA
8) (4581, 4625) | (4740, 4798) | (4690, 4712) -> 1.2 AA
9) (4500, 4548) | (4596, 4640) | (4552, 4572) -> -0.1 AA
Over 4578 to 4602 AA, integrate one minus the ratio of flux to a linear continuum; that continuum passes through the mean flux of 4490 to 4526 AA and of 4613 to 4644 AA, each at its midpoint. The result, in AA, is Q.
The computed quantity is 0.9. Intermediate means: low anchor 3.98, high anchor 3.99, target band 3.83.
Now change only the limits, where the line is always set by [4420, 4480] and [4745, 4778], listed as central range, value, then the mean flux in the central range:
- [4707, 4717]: 0.2 AA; 3.82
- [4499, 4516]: -1.8 AA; 4.09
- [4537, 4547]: -0.5 AA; 3.92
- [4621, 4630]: -0.3 AA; 3.94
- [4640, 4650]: 0.0 AA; 3.83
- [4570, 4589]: -0.8 AA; 3.94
